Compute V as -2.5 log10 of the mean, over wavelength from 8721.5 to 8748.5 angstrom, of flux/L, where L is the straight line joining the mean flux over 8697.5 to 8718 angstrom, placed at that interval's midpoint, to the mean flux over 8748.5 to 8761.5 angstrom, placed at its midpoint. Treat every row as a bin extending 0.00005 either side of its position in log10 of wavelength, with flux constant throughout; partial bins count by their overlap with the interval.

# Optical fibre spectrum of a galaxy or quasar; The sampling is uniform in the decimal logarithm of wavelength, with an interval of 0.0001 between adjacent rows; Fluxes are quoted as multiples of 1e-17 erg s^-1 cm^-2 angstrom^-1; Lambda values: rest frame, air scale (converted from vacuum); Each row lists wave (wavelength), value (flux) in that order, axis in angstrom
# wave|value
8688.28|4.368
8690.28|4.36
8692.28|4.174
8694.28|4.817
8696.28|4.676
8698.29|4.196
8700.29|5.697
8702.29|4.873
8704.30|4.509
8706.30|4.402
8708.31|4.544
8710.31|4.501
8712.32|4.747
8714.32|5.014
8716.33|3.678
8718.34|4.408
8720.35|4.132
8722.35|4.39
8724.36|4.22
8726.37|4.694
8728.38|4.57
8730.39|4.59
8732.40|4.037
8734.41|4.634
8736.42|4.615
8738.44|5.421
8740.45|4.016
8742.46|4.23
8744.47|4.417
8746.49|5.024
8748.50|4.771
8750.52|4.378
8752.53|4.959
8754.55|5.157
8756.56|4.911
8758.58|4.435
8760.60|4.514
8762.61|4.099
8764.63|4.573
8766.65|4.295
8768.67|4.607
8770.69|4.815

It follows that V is 0.03 mag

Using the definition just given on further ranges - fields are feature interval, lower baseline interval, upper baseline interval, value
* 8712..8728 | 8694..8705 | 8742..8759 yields 0.09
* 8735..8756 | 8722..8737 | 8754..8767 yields -0.04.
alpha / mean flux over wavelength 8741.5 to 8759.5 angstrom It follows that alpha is 4.7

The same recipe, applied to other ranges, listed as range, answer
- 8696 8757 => 4.59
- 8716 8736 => 4.37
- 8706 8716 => 4.59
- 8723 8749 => 4.55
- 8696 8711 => 4.68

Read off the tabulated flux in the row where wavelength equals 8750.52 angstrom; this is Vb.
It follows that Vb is 4.378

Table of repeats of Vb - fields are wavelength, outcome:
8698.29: 4.196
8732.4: 4.037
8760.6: 4.514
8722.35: 4.39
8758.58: 4.435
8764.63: 4.573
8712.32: 4.747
